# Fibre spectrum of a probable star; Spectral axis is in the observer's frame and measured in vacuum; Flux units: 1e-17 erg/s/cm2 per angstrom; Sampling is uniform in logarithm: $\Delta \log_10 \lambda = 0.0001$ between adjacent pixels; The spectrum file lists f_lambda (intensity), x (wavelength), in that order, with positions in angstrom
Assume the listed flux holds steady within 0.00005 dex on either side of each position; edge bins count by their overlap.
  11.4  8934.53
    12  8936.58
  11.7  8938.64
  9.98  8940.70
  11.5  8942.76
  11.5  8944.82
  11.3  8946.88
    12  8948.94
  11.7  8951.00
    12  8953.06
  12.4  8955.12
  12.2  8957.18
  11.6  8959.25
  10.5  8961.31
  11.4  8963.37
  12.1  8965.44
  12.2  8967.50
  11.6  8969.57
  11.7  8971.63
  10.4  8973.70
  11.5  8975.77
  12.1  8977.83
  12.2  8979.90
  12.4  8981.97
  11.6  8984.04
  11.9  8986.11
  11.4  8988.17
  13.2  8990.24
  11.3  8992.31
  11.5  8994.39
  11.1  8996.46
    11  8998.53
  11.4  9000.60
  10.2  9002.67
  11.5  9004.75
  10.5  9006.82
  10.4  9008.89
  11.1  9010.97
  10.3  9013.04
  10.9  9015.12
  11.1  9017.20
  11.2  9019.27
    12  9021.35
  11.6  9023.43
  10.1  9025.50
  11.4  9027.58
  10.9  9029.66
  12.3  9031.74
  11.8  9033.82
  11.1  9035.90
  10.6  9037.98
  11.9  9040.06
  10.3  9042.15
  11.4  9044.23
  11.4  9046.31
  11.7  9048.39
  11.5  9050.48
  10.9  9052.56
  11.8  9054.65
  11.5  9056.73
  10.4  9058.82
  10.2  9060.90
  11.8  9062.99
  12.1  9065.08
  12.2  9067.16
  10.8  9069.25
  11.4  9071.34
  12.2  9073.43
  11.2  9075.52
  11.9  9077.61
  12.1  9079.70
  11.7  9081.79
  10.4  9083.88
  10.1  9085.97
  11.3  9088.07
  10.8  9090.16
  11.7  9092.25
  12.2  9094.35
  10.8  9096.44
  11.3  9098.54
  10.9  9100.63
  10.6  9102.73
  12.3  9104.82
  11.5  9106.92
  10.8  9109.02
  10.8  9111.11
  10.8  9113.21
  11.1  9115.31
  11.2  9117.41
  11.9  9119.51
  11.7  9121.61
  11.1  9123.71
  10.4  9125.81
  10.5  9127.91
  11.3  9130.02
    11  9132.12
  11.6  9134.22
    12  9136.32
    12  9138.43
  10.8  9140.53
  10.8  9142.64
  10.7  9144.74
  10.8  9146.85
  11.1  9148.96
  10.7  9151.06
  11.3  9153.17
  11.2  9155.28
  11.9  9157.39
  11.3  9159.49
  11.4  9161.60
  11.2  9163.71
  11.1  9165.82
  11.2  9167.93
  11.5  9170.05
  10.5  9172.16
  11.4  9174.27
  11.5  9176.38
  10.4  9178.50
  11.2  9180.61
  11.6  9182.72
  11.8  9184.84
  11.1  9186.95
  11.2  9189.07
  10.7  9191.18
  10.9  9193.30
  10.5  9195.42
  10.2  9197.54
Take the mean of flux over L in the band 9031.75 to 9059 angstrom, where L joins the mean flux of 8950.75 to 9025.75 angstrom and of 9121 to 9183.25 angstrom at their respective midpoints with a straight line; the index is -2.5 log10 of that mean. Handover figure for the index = 0.00 mag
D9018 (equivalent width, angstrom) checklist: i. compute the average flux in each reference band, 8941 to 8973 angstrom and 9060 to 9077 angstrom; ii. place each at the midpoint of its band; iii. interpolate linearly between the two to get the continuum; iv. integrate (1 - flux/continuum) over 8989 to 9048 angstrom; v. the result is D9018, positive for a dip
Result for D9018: 1.9 angstrom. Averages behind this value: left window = 11.7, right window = 11.5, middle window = 11.2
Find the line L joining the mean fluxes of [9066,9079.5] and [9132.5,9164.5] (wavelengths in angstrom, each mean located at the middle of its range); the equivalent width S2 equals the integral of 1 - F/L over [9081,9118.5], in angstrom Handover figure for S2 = 1.3 angstrom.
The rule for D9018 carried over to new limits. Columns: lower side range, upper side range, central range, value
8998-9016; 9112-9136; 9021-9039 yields -0.7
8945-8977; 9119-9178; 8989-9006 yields 0.2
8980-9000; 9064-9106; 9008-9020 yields 0.8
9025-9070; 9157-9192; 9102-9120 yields 0.1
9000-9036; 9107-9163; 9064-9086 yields -0.8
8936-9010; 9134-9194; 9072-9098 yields -0.1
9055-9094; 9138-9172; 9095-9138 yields 0.2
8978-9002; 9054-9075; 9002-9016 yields 1.1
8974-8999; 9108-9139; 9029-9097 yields 0.5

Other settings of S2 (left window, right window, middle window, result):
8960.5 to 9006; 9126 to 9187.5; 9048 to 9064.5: 0.2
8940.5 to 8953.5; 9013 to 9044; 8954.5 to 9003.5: -1.0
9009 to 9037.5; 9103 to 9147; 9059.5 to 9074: -0.4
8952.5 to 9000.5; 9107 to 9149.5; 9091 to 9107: -0.2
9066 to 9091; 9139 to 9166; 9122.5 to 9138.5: 0.0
